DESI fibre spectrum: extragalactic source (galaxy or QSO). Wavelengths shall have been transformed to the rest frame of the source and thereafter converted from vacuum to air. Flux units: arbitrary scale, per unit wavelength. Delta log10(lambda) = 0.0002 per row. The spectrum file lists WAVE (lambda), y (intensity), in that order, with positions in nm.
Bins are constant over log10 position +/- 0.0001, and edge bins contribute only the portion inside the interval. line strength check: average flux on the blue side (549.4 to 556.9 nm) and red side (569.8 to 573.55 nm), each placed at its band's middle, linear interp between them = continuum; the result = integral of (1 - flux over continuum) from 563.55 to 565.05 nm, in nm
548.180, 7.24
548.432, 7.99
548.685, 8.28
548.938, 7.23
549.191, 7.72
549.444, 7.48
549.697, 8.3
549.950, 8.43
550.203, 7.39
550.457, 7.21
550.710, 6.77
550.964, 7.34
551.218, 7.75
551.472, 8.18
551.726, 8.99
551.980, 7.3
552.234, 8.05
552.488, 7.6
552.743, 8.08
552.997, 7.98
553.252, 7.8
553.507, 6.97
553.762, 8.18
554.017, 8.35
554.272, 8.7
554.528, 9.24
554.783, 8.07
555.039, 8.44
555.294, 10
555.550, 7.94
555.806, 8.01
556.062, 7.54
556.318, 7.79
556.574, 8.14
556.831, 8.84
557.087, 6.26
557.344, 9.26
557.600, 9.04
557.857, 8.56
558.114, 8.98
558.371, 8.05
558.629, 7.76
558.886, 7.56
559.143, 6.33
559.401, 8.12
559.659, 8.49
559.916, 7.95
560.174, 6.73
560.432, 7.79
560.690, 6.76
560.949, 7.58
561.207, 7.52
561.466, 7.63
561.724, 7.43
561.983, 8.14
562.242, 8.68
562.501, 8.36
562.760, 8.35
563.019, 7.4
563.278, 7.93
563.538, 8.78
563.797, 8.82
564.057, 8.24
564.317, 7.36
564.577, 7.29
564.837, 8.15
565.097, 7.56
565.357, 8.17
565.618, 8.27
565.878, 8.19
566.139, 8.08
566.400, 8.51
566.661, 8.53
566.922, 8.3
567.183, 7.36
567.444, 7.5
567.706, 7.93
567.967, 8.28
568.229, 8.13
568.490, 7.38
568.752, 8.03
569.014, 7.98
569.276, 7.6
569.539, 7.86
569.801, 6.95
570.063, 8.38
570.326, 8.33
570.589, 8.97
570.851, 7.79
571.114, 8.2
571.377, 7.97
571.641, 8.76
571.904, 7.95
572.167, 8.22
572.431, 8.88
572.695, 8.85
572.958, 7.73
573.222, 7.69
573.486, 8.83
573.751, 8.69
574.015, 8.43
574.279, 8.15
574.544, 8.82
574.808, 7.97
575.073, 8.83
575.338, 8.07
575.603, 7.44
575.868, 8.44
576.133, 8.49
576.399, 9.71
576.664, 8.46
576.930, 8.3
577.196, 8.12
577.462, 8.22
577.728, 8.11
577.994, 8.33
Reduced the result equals 0.03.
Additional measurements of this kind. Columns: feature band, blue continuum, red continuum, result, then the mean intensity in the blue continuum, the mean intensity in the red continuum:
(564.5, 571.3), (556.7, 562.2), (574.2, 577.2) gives 0.13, 7.86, 8.42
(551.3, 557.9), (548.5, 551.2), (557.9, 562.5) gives -0.43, 7.63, 7.77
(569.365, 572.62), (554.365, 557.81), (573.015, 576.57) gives 0.08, 8.36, 8.41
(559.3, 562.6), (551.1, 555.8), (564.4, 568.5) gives 0.12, 8.2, 7.99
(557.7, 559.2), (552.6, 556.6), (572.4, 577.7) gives 0.05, 8.2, 8.39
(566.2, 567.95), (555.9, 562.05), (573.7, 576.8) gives 0.02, 7.84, 8.45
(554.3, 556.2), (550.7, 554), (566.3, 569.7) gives -0.15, 7.82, 7.94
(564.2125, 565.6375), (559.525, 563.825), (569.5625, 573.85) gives 0.04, 7.88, 8.25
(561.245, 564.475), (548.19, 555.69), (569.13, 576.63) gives 0.03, 7.98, 8.29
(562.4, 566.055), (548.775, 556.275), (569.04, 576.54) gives 0.04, 7.97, 8.28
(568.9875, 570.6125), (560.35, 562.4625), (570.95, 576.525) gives 0.04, 7.72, 8.38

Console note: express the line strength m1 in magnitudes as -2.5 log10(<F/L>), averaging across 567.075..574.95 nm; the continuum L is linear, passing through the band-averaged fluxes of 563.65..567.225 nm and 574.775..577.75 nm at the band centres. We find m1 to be 0.01 mag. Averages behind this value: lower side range 8.08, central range 8.12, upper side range 8.37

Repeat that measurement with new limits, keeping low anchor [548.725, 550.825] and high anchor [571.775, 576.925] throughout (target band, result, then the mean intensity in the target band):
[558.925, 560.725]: 0.061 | 7.5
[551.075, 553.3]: -0.041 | 7.97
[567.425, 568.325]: 0.025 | 8.01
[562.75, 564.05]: -0.027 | 8.25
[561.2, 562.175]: 0.031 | 7.76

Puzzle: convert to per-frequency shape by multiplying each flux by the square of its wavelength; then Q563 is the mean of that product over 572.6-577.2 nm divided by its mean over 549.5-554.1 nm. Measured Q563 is 1.2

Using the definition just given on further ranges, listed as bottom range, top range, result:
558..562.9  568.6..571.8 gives 1.07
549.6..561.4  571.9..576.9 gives 1.13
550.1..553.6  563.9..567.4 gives 1.09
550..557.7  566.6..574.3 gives 1.07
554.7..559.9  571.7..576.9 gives 1.09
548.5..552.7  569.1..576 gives 1.15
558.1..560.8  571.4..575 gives 1.15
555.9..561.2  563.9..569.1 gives 1.04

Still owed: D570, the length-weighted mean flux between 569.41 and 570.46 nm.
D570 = 7.88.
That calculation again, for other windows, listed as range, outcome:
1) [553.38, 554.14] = 7.83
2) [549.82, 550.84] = 7.45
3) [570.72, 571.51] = 7.98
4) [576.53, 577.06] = 8.39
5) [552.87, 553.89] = 7.73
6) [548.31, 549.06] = 7.83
